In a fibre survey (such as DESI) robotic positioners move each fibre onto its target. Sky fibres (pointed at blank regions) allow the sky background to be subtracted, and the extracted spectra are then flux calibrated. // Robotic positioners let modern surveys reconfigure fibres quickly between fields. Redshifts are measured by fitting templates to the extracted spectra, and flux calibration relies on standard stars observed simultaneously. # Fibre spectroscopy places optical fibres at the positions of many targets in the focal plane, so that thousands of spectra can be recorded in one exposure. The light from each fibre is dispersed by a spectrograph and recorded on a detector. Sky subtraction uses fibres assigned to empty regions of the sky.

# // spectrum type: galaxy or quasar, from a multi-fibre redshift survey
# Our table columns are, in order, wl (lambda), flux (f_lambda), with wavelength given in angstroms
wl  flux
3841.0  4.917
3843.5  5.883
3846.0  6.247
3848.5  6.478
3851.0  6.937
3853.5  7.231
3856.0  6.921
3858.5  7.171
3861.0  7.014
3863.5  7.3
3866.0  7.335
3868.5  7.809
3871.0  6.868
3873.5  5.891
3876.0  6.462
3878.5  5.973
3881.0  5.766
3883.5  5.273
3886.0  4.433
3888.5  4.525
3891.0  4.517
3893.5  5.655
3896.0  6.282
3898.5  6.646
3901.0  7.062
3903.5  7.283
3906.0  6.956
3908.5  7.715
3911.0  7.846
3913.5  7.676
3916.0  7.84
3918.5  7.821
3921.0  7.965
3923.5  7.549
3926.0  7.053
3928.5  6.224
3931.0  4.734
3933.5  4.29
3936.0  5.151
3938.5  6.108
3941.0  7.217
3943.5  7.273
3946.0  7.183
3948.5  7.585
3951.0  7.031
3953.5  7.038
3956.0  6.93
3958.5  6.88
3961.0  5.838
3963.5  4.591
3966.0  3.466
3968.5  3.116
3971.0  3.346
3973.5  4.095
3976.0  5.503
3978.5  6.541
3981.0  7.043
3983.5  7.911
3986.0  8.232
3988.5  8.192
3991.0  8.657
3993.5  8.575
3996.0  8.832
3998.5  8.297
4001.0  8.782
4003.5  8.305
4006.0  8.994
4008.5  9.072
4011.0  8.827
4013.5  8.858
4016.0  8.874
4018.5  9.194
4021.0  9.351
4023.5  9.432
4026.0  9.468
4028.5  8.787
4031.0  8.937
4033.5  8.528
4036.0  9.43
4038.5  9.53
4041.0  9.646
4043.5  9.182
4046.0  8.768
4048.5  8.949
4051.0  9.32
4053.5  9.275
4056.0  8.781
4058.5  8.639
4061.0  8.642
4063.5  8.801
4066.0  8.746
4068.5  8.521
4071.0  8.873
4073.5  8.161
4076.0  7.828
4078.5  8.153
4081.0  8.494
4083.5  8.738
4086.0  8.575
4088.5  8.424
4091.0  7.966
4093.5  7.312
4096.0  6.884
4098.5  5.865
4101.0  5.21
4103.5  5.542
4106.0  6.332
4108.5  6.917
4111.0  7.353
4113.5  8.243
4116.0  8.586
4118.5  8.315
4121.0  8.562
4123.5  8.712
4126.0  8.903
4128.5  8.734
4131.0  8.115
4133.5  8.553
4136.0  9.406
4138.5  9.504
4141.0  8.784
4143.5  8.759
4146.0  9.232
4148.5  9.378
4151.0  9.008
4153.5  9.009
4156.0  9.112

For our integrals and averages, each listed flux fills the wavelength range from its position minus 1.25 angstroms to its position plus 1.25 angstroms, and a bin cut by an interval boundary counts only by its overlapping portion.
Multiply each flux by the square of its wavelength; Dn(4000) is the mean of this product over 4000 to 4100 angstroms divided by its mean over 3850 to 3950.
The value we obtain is 1.41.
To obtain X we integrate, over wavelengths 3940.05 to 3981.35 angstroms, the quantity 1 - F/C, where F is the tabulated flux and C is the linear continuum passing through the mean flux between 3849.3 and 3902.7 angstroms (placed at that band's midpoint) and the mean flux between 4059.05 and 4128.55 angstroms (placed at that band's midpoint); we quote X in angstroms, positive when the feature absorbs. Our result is 6.24 angstroms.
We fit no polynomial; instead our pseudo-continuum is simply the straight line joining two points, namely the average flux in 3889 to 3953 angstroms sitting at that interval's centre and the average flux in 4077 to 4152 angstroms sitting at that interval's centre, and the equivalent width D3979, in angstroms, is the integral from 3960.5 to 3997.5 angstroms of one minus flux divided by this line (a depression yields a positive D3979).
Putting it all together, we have 4.48 angstroms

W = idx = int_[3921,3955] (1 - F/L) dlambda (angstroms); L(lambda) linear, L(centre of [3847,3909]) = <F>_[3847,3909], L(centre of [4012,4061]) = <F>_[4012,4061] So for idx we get 4.09 angstroms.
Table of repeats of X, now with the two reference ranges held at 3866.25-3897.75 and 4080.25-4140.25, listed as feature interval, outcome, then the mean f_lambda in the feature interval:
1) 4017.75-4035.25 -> -4.8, 9.11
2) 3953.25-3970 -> 3.2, 5.28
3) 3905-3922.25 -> -4.4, 7.7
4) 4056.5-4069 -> -2.0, 8.69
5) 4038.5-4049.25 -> -2.8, 9.19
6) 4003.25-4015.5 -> -3.3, 8.86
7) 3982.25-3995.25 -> -2.9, 8.33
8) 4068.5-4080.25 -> -1.1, 8.29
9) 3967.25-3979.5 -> 4.0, 4.48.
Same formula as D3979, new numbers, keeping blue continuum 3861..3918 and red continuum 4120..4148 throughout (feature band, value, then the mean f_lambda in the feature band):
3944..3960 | 0.1 angstroms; 7.1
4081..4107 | 4.0 angstroms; 7.16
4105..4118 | 1.6 angstroms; 7.56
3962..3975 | 6.2 angstroms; 3.8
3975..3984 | 0.9 angstroms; 6.69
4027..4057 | -4.2 angstroms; 9.1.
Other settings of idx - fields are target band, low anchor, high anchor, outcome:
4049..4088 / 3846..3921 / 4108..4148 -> -2.5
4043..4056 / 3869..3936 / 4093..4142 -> -3.0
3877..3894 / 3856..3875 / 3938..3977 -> 4.1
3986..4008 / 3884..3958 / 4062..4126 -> -4.4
